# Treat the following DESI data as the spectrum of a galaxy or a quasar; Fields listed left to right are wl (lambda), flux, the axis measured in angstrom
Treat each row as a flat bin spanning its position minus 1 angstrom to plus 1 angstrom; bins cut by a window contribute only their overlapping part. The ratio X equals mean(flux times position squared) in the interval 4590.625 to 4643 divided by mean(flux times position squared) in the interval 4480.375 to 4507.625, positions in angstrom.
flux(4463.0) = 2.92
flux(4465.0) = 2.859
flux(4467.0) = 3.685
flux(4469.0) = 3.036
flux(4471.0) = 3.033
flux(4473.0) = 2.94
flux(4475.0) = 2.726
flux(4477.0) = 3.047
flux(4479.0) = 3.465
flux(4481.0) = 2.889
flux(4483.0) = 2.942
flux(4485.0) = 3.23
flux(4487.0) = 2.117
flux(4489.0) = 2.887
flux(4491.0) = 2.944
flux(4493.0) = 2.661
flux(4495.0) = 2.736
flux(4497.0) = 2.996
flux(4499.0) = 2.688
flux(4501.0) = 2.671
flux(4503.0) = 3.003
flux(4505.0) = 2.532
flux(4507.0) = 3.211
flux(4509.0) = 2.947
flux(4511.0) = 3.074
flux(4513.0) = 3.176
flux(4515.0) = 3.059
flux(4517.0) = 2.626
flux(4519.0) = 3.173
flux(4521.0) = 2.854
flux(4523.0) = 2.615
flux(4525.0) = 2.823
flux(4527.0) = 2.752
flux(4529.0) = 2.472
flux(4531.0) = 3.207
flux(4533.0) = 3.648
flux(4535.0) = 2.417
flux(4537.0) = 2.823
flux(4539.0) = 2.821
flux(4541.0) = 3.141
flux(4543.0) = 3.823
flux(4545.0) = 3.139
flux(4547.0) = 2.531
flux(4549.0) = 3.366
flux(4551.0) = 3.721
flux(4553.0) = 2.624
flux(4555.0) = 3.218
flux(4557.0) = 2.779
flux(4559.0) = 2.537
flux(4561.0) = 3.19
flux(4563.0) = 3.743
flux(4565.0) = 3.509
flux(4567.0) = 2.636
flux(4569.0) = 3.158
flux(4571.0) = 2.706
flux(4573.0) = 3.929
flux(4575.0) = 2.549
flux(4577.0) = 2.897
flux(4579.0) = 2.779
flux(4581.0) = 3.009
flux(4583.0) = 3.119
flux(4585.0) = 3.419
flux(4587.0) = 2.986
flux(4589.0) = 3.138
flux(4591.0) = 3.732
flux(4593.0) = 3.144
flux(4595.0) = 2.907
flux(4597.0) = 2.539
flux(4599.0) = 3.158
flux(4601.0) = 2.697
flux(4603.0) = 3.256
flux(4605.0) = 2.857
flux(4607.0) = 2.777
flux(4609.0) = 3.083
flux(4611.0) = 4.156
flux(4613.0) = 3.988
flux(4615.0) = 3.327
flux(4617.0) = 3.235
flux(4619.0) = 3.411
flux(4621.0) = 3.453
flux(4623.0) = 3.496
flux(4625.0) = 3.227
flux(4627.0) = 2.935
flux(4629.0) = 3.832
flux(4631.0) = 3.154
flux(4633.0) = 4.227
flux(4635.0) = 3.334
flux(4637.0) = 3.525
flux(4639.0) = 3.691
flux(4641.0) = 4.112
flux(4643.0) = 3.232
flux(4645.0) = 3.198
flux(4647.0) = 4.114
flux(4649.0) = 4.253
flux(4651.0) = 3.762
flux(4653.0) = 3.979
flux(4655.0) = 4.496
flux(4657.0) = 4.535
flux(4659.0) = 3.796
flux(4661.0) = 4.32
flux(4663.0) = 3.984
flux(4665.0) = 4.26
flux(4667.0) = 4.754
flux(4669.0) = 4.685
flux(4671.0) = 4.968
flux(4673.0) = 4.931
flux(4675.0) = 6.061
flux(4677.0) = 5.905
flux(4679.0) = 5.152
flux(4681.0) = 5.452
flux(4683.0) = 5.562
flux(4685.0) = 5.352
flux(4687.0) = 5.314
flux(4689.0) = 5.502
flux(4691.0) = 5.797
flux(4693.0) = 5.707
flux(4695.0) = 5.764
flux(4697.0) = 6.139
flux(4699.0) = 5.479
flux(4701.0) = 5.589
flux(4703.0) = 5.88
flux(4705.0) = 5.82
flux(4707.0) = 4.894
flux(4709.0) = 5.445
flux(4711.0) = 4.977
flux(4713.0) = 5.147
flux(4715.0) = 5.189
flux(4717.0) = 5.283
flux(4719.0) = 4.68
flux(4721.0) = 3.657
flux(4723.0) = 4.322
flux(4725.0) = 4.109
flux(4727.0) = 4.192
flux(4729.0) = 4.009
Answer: 1.26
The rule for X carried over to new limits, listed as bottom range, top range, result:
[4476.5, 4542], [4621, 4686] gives 1.56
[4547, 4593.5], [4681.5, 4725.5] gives 1.79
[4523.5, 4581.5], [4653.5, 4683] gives 1.67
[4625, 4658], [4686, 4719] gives 1.49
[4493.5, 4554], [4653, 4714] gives 1.88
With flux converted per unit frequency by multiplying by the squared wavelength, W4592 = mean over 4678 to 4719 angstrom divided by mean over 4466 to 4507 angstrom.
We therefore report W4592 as 2.05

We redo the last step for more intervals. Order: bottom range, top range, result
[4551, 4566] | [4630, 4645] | 1.19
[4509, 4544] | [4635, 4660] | 1.37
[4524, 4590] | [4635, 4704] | 1.65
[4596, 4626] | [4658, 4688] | 1.57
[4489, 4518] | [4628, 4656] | 1.39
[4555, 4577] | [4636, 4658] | 1.32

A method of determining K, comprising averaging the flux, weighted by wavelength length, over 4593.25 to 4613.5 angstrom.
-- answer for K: 3.12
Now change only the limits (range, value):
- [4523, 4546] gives 2.99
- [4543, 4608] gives 3.07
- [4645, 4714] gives 5.03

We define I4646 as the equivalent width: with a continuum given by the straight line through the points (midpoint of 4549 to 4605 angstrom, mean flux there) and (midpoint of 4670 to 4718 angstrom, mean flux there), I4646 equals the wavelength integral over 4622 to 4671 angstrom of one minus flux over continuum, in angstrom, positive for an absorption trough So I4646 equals 6.7 angstrom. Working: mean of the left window 3.08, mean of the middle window 3.89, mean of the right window 5.47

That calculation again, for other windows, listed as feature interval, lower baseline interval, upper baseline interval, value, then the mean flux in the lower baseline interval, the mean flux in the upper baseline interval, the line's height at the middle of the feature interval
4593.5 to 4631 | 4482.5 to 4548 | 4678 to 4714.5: 9.23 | 2.9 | 5.49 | 4.29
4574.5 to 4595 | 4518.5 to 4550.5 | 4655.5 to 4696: 3.58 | 2.98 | 5.08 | 3.73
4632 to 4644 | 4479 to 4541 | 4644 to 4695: 2.01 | 2.88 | 4.81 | 4.43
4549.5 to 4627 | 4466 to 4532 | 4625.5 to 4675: 9.01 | 2.92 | 4.04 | 3.58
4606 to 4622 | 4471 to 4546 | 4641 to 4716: 2.88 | 2.93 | 4.95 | 4.18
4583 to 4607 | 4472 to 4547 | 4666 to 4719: 5.94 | 2.92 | 5.4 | 4.08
